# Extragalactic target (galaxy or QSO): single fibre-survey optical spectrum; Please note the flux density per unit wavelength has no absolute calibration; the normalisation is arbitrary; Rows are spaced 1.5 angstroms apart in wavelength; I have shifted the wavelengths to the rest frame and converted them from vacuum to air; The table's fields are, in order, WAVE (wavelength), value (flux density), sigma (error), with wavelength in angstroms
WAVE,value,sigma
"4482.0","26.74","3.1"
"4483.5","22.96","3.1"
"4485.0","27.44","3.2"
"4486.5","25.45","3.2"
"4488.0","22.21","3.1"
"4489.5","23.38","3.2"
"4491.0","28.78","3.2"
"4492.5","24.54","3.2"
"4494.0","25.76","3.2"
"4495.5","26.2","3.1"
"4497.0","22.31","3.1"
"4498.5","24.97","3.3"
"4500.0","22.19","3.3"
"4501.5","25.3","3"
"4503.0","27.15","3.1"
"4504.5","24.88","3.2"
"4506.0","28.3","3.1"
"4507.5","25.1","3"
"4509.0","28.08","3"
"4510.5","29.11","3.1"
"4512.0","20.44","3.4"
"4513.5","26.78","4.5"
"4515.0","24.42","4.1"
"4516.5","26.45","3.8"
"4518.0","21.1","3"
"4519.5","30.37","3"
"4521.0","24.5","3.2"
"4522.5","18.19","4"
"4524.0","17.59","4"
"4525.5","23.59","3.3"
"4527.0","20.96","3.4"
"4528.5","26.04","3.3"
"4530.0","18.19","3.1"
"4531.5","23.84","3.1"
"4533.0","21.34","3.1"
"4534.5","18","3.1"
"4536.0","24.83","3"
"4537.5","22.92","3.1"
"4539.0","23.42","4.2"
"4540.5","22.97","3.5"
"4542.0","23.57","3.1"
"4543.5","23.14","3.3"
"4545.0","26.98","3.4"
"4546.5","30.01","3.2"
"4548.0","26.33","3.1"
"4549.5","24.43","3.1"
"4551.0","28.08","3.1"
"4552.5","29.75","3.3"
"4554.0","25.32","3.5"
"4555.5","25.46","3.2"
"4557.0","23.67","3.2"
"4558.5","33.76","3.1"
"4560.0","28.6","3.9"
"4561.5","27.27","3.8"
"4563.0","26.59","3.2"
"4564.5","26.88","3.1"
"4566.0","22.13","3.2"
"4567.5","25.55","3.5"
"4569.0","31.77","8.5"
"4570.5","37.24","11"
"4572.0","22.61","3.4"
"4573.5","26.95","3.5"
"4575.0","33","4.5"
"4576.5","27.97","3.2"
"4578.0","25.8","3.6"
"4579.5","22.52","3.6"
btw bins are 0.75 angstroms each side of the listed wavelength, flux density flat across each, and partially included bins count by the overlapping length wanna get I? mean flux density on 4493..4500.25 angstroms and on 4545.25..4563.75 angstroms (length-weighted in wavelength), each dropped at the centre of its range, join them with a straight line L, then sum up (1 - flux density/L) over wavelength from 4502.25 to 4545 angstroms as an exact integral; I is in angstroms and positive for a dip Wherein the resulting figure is 3.3 angstroms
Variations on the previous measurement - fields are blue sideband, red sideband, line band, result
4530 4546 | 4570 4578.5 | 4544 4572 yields -1.5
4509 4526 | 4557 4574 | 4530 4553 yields 1.5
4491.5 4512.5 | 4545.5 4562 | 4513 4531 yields 2.1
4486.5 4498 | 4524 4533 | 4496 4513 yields -1.0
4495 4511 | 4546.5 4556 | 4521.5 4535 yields 2.7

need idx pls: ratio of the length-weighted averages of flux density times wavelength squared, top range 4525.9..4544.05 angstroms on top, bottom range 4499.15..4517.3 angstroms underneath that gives 0.89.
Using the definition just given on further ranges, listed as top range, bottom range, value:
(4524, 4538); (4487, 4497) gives 0.89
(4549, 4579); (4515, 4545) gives 1.23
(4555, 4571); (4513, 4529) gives 1.21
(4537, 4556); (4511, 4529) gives 1.11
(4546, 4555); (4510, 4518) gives 1.11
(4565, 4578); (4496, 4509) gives 1.15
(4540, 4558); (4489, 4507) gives 1.05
